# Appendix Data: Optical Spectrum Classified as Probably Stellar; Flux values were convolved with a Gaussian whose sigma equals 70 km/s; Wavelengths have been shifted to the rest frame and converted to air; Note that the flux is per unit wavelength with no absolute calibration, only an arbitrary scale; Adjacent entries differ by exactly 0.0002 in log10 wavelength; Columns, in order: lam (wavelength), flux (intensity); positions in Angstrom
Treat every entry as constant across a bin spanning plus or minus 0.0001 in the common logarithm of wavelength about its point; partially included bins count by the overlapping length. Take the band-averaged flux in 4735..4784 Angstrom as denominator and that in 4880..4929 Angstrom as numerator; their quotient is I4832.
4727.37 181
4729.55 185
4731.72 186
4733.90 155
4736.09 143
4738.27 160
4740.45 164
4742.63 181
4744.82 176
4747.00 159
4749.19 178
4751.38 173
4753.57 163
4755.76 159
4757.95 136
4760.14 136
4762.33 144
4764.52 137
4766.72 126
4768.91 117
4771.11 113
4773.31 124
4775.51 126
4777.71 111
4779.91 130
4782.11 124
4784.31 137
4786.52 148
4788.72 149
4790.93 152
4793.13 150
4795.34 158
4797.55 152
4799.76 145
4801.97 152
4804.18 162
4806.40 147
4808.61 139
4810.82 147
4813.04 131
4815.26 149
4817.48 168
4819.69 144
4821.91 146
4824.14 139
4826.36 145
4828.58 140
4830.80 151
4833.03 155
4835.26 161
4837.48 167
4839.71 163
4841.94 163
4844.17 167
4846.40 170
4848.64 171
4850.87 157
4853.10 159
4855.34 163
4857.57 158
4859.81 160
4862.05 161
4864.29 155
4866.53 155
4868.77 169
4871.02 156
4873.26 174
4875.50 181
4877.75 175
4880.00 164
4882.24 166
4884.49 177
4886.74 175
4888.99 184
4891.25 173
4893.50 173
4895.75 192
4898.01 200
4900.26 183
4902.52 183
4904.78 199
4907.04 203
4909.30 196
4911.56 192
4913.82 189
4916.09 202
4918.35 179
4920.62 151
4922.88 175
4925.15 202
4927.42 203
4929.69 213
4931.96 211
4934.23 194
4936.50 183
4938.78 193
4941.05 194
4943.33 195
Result 1.3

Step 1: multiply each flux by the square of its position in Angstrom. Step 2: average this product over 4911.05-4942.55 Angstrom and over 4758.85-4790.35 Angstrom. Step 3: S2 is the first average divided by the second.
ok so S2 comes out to 1.56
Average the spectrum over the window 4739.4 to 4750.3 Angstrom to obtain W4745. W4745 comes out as 172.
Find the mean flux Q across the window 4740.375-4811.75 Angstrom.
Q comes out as 146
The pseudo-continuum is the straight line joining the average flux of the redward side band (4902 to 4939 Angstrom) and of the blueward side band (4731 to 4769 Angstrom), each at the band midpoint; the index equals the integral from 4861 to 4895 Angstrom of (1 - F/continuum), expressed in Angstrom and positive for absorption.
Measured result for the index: 2.6 Angstrom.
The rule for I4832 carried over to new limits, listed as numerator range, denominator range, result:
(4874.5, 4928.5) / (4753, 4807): 1.32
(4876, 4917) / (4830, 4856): 1.14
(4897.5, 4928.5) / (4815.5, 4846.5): 1.22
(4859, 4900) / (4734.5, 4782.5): 1.19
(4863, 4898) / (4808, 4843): 1.14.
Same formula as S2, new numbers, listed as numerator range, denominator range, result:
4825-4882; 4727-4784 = 1.13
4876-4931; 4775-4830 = 1.34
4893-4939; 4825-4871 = 1.24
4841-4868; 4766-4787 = 1.34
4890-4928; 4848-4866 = 1.20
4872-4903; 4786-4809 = 1.23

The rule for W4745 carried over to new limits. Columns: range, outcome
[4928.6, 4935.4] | 206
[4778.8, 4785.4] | 130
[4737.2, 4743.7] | 168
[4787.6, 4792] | 150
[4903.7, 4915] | 196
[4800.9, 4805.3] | 157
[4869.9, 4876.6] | 171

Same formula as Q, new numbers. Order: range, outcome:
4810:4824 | 147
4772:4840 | 145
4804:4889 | 159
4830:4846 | 162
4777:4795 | 139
